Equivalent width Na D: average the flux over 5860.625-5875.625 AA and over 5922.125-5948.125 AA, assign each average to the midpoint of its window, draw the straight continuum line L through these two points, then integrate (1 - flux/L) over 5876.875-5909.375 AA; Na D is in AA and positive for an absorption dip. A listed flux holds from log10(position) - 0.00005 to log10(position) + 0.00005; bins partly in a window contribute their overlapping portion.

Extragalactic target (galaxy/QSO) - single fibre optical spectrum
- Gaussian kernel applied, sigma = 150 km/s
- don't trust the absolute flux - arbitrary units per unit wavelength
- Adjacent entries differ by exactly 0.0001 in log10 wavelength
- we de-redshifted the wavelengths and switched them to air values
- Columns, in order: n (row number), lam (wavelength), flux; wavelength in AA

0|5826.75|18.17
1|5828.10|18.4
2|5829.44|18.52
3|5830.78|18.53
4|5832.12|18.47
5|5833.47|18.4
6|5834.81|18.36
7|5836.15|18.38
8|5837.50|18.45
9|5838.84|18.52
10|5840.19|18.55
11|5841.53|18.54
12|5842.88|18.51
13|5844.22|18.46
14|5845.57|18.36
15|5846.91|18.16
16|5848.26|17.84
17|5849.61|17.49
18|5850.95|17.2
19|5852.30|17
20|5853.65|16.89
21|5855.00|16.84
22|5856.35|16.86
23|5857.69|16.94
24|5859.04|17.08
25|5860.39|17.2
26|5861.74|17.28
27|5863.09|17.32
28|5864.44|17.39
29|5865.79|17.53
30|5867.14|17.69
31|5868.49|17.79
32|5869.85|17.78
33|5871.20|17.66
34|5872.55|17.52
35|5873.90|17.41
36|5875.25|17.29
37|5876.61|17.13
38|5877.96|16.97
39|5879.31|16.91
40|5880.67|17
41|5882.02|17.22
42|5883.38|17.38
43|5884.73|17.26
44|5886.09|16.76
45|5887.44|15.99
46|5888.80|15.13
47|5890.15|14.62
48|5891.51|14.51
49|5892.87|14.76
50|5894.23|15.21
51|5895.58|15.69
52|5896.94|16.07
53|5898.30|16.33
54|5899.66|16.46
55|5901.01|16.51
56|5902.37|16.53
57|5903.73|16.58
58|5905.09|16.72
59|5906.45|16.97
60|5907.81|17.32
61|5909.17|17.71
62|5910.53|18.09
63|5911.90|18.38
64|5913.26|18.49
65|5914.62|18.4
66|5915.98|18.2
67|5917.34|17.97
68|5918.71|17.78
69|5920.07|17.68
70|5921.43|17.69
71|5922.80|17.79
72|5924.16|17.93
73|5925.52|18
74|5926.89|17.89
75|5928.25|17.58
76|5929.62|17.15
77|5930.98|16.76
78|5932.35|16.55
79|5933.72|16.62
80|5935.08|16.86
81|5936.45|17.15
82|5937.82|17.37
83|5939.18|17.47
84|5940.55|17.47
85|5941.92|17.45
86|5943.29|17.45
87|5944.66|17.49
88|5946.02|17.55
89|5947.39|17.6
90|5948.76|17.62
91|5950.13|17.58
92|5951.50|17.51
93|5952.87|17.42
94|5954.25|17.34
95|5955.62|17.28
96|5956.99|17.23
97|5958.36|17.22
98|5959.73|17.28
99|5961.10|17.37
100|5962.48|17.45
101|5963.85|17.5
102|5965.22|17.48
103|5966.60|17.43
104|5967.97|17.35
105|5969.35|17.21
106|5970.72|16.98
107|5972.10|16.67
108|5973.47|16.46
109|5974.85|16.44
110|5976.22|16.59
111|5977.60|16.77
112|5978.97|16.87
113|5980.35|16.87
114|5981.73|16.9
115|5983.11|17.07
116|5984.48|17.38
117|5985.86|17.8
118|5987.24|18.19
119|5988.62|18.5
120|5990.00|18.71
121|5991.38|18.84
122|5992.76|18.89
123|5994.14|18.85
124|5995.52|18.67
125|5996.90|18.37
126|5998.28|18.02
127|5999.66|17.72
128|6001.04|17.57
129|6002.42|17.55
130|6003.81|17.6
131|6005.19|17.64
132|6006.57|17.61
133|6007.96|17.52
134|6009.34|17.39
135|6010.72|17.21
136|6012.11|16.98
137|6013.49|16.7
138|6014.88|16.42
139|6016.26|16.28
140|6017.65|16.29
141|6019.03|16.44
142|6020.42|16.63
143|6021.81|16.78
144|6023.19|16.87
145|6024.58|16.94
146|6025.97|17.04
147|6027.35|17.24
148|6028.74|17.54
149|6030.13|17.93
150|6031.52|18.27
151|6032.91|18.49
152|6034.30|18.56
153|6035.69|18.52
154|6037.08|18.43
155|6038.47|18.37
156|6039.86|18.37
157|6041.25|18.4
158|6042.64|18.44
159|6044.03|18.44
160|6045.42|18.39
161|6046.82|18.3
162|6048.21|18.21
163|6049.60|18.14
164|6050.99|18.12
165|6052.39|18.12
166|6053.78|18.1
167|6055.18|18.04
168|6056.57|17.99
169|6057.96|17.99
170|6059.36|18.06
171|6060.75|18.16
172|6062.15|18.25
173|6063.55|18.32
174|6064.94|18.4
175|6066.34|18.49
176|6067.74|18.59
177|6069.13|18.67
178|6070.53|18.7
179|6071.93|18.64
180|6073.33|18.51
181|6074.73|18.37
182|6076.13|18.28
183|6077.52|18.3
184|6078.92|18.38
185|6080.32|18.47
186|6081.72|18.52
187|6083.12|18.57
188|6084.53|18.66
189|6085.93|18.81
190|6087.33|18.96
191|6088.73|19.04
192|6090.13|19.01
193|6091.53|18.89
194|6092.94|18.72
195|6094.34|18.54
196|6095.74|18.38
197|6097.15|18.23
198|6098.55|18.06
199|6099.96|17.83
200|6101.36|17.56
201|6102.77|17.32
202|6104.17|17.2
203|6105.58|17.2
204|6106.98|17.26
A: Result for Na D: 2.1 AA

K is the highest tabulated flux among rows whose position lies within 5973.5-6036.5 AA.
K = 18.89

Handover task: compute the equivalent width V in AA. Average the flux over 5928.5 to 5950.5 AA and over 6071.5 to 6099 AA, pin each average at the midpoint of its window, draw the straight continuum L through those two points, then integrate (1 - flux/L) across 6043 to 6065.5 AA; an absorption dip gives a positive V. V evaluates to 0.1 AA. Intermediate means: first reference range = 17.3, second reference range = 18.6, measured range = 18.2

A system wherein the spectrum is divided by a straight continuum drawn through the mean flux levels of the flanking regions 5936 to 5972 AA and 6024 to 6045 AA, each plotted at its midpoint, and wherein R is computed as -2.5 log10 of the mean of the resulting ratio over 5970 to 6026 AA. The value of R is 0.03 mag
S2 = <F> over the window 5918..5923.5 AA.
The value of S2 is 17.7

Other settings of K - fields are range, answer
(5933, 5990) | 18.71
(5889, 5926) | 18.49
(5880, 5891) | 17.38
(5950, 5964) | 17.58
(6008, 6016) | 17.39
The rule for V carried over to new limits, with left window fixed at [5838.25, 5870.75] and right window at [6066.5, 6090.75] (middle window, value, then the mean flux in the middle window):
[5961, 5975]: 0.8 AA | 17.1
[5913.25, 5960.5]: 1.3 AA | 17.5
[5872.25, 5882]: 0.3 AA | 17.2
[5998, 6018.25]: 1.2 AA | 17.2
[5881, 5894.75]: 1.4 AA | 15.9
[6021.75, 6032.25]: 0.6 AA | 17.4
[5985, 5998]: -0.2 AA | 18.5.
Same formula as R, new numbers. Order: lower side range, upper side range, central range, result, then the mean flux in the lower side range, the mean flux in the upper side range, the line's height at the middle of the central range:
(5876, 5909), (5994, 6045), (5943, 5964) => -0.030 mag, 16.4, 17.6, 17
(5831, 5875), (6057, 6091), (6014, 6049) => 0.042 mag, 17.8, 18.5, 18.4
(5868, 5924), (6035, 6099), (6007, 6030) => 0.068 mag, 17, 18.4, 18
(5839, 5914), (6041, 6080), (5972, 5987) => 0.052 mag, 17.1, 18.3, 17.8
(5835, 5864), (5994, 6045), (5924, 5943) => 0.024 mag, 17.7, 17.6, 17.7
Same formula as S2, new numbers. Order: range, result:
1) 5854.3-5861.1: 17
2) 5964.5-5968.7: 17.4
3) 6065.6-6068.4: 18.5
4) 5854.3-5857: 16.8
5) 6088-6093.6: 18.9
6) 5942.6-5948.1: 17.5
